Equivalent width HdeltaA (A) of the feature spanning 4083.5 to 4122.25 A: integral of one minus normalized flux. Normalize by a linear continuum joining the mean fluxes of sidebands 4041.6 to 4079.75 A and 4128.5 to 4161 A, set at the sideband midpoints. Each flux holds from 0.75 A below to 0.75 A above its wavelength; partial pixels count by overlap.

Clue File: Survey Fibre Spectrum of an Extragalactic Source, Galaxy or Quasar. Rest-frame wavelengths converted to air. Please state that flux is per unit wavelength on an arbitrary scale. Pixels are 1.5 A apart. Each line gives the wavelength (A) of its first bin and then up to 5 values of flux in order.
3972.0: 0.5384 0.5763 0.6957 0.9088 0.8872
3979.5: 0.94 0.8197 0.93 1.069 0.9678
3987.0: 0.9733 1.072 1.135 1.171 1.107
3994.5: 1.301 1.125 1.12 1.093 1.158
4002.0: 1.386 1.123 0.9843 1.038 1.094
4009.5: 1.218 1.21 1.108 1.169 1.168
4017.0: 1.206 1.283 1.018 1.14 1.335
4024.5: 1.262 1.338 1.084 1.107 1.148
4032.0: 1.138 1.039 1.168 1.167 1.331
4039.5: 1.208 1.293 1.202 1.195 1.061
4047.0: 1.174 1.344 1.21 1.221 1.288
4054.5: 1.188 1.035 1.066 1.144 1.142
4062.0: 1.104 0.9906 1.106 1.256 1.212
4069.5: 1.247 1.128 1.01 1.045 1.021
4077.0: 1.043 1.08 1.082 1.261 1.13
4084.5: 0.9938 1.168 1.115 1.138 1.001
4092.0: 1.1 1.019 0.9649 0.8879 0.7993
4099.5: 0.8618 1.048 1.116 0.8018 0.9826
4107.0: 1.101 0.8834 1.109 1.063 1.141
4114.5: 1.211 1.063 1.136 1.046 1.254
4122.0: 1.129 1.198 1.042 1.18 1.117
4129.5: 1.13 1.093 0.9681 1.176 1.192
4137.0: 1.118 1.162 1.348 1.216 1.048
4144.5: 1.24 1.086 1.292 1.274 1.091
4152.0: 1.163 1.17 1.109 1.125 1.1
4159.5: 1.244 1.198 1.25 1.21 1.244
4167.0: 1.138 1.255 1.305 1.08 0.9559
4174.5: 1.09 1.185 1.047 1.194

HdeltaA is 3.6 A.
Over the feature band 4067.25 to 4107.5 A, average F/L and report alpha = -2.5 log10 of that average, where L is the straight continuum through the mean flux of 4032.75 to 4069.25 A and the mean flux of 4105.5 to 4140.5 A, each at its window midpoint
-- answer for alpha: 0.096 mag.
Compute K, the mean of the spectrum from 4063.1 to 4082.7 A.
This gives 1.12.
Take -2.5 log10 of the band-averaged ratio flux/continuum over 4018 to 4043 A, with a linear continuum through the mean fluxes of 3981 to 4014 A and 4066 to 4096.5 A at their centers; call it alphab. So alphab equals -0.08 mag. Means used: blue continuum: 1.11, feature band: 1.19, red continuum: 1.09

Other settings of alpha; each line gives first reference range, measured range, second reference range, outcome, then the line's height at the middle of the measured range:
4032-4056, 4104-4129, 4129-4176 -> 0.08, 1.18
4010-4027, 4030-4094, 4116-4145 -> 0.04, 1.18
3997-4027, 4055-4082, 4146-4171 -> 0.07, 1.18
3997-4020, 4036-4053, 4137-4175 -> -0.06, 1.16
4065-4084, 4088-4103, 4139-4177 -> 0.15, 1.14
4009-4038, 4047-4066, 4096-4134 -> -0.02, 1.13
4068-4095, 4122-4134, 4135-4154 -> 0.05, 1.16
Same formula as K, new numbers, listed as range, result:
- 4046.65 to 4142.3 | 1.1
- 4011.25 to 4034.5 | 1.17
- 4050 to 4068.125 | 1.15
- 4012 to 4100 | 1.13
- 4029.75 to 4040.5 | 1.17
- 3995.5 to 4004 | 1.17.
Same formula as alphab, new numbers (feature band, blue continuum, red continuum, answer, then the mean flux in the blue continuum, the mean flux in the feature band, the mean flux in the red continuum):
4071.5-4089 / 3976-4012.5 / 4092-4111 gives -0.10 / 1.08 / 1.09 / 0.971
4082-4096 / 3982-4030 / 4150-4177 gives 0.08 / 1.14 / 1.07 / 1.16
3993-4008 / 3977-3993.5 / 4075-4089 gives -0.12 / 1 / 1.14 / 1.1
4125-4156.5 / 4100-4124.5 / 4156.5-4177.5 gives -0.03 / 1.08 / 1.16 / 1.17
